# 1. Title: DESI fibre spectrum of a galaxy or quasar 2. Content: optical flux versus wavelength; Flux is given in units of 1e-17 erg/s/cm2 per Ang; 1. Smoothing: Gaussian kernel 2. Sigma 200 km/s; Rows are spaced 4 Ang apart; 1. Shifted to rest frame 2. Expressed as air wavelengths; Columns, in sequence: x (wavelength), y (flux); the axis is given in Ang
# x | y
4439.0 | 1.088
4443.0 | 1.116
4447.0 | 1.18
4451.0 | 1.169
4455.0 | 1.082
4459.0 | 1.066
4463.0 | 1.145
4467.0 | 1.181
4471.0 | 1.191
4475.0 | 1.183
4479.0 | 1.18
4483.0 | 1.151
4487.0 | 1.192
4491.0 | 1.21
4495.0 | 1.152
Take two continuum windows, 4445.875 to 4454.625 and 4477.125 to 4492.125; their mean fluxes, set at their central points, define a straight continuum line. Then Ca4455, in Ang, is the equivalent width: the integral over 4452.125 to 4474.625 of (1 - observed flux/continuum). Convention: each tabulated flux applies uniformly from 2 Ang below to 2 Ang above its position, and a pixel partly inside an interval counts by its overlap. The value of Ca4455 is 0.5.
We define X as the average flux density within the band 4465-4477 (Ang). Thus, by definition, 1.18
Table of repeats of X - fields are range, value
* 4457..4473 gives 1.15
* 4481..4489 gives 1.17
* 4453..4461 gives 1.07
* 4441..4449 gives 1.15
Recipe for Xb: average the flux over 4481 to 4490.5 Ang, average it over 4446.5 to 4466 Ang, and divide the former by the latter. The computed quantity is 1.04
